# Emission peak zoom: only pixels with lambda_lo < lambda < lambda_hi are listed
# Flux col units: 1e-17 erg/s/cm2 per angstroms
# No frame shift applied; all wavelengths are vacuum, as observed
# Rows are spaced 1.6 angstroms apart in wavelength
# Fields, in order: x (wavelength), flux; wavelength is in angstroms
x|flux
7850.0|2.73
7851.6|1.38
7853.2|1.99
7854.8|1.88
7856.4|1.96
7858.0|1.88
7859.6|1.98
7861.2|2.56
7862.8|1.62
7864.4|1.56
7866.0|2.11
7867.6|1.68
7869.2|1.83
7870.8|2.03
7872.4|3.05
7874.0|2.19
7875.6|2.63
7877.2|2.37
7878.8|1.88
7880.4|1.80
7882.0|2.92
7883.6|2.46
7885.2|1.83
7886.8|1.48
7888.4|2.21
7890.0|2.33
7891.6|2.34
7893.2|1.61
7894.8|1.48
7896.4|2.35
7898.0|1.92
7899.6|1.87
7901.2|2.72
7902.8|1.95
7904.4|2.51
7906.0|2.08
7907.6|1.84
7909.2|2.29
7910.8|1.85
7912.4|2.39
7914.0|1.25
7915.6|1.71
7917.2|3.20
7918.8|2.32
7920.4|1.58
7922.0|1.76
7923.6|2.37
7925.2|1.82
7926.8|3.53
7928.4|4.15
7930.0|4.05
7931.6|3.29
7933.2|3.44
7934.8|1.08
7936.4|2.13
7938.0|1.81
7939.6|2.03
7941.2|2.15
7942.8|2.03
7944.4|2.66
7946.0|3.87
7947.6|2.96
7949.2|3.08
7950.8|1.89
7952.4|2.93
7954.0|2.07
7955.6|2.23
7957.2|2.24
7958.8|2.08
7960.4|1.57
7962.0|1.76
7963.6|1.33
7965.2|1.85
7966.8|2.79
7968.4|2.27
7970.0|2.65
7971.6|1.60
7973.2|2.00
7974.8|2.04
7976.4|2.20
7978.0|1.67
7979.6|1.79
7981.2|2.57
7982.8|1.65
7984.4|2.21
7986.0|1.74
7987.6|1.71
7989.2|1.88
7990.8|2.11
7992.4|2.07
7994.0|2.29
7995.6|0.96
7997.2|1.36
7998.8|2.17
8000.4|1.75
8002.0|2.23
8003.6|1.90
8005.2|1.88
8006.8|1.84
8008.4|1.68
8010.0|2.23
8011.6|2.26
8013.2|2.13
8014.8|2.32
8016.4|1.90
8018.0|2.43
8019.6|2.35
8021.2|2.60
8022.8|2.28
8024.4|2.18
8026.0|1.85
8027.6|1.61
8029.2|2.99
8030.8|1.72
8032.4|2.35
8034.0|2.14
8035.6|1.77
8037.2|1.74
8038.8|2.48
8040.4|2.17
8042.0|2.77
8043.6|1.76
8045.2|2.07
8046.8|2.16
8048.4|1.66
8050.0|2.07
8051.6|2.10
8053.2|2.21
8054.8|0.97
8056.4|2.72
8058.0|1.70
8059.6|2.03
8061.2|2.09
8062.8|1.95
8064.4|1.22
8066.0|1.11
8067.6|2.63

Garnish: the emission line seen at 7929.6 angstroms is [S II] 6716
